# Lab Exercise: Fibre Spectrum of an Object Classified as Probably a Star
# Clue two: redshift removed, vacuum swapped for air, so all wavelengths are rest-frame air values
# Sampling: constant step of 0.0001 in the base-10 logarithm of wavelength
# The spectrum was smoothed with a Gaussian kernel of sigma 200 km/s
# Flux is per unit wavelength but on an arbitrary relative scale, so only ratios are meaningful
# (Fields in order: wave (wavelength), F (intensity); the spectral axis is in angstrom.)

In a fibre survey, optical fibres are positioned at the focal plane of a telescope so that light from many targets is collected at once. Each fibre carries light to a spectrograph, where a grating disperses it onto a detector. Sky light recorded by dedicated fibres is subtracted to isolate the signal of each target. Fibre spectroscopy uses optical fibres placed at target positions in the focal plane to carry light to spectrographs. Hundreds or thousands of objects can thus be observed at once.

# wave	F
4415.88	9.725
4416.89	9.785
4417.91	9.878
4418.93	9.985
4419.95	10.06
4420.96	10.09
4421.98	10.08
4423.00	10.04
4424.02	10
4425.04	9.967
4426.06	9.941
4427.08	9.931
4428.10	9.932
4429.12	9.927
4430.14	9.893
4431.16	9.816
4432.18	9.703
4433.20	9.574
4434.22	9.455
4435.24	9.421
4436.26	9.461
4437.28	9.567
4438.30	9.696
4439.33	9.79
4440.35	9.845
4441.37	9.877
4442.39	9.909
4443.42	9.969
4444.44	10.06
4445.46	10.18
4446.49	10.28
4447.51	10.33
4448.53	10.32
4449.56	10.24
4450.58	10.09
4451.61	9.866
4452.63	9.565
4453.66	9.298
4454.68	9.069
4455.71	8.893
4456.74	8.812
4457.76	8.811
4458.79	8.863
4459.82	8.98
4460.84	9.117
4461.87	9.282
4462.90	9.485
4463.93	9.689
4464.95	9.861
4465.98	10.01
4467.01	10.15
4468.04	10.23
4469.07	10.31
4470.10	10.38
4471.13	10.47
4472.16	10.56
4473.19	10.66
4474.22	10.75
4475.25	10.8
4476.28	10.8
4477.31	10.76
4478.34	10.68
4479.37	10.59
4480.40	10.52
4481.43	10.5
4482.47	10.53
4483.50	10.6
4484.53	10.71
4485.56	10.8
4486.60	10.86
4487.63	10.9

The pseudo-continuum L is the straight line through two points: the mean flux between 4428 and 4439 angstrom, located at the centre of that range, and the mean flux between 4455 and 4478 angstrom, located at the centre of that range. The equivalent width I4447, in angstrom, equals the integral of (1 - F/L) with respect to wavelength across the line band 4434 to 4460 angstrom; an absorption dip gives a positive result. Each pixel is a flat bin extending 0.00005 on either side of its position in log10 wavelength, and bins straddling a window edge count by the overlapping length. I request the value 0.3 angstrom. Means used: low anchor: 9.67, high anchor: 9.89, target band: 9.65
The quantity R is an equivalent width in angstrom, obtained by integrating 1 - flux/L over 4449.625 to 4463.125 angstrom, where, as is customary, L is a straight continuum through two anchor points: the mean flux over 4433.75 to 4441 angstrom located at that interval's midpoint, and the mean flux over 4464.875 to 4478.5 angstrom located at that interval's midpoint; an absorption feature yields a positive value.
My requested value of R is 1.1 angstrom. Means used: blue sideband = 9.62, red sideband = 10.5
